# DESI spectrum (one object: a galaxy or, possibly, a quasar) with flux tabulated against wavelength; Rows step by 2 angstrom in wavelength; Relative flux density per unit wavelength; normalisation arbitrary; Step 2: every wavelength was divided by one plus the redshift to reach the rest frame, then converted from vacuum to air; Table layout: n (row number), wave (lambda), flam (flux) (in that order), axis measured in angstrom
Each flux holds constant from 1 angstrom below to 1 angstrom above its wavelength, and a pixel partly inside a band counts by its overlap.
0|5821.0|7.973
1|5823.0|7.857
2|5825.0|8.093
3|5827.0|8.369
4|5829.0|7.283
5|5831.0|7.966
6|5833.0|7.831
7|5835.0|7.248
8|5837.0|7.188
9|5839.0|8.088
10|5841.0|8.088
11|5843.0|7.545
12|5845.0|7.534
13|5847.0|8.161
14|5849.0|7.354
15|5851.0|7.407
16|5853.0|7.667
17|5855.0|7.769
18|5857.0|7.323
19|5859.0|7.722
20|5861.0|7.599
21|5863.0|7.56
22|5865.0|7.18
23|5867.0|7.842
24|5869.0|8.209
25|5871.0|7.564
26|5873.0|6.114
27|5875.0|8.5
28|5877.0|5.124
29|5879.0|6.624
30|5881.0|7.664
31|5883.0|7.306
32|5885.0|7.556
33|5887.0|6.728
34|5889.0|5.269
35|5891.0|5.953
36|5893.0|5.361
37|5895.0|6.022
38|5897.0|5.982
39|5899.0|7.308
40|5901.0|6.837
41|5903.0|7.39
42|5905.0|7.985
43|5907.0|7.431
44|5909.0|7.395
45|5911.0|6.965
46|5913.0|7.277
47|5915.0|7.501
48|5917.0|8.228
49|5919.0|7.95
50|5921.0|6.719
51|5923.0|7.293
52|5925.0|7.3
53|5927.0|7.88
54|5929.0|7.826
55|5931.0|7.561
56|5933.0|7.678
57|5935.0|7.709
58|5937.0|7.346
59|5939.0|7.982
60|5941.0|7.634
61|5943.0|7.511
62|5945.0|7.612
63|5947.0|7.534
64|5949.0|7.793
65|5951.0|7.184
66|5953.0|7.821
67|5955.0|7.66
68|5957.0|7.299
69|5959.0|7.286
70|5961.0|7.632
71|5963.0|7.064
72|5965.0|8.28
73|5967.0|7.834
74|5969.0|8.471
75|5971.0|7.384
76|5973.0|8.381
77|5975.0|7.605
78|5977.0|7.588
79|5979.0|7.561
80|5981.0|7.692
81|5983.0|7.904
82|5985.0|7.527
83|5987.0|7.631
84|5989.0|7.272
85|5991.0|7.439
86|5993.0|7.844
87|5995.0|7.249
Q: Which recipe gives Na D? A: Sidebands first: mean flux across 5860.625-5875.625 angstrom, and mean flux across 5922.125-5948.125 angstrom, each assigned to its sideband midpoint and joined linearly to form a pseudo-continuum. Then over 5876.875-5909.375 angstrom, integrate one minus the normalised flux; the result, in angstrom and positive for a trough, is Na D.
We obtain 3.6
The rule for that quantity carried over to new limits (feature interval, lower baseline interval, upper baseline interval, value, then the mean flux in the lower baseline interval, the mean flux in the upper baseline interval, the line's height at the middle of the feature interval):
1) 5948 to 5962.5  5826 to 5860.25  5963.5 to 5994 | 0.4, 7.68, 7.75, 7.74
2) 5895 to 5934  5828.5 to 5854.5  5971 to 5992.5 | 1.5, 7.65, 7.65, 7.65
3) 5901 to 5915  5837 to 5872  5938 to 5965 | 0.4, 7.67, 7.57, 7.61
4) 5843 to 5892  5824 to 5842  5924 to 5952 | 3.1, 7.79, 7.61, 7.73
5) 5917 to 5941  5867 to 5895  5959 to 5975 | -0.8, 6.78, 7.81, 7.36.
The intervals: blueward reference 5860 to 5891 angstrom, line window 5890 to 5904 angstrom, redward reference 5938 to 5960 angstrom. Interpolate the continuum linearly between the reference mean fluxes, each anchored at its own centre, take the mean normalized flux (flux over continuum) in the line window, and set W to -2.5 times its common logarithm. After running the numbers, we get 0.13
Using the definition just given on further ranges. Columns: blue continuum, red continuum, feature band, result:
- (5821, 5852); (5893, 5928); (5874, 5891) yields 0.095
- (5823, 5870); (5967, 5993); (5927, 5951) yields 0.010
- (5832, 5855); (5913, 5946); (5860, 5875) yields 0.018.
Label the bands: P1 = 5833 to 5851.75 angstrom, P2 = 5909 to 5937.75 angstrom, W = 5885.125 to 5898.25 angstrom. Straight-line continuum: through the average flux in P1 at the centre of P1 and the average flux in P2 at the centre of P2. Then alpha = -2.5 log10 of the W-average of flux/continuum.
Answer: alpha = 0.25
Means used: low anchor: 7.64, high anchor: 7.51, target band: 6.02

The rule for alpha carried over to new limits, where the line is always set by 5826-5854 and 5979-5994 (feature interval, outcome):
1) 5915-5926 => 0.02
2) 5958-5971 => -0.02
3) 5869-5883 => 0.09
